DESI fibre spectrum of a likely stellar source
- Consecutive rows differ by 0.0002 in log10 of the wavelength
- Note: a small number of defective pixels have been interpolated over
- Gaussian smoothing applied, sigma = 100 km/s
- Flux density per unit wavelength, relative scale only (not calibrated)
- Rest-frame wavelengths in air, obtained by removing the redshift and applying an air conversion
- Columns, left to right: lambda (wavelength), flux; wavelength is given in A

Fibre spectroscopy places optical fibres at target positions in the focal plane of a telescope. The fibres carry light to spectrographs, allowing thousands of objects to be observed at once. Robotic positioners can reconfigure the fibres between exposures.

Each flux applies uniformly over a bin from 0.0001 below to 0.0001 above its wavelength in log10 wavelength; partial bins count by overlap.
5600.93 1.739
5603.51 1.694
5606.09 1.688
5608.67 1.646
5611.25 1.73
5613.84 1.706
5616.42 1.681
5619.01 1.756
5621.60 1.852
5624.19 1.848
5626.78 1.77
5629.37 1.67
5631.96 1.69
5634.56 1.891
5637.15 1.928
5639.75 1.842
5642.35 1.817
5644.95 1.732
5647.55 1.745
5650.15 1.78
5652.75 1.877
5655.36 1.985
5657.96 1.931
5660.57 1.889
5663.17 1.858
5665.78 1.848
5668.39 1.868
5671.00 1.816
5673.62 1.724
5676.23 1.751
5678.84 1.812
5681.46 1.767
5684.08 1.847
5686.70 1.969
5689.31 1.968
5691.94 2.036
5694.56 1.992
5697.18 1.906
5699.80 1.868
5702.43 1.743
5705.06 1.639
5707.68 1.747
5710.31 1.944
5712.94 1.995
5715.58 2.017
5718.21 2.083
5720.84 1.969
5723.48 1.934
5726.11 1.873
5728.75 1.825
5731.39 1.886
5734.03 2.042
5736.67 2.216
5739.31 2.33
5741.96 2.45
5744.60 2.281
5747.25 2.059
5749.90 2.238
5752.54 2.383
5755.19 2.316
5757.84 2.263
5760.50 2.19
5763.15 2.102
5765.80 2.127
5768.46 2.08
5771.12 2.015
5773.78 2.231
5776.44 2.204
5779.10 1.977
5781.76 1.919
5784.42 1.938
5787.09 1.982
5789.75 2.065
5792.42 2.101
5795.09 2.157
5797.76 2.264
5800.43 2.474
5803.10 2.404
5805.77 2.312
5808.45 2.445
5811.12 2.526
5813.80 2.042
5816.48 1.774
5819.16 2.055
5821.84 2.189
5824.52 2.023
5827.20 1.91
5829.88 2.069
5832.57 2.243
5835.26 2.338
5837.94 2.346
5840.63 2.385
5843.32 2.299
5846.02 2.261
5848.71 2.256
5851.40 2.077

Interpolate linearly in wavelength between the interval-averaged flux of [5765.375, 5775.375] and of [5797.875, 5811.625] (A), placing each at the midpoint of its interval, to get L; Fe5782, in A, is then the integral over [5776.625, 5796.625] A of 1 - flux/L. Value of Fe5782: 2.0 A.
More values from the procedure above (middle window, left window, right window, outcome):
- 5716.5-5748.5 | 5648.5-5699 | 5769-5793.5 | -1.8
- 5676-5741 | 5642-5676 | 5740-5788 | 1.8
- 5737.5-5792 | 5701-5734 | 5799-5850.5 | -3.2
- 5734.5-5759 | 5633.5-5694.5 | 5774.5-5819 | -2.7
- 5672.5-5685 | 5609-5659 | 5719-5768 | 1.0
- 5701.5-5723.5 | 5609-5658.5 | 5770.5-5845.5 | 0.8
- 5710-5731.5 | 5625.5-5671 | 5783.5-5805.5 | 0.6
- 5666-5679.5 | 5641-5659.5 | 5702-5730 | 0.4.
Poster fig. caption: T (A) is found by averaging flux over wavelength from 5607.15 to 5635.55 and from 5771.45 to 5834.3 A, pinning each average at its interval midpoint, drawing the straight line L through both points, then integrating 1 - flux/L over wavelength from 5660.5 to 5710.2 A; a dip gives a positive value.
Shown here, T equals 1.1 A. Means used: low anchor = 1.75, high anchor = 2.14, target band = 1.85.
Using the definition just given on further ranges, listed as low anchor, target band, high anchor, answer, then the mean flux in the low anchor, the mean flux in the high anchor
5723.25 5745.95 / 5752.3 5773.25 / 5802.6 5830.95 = -0.6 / 2.1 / 2.15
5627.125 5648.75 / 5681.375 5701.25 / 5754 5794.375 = -0.2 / 1.79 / 2.1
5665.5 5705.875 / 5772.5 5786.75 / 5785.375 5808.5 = 0.8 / 1.85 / 2.23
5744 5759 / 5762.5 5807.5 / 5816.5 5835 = 0.6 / 2.26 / 2.07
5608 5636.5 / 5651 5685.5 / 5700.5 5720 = -0.4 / 1.76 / 1.88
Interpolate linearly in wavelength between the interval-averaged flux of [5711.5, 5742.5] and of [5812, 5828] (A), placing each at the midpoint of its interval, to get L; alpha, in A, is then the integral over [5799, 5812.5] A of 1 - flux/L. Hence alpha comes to -2.7 A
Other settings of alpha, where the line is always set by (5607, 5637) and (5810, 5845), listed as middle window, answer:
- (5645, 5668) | -0.41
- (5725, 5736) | 0.27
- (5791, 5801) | -0.60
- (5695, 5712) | 0.86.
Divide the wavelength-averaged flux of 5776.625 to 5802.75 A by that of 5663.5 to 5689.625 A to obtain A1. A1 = 1.2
